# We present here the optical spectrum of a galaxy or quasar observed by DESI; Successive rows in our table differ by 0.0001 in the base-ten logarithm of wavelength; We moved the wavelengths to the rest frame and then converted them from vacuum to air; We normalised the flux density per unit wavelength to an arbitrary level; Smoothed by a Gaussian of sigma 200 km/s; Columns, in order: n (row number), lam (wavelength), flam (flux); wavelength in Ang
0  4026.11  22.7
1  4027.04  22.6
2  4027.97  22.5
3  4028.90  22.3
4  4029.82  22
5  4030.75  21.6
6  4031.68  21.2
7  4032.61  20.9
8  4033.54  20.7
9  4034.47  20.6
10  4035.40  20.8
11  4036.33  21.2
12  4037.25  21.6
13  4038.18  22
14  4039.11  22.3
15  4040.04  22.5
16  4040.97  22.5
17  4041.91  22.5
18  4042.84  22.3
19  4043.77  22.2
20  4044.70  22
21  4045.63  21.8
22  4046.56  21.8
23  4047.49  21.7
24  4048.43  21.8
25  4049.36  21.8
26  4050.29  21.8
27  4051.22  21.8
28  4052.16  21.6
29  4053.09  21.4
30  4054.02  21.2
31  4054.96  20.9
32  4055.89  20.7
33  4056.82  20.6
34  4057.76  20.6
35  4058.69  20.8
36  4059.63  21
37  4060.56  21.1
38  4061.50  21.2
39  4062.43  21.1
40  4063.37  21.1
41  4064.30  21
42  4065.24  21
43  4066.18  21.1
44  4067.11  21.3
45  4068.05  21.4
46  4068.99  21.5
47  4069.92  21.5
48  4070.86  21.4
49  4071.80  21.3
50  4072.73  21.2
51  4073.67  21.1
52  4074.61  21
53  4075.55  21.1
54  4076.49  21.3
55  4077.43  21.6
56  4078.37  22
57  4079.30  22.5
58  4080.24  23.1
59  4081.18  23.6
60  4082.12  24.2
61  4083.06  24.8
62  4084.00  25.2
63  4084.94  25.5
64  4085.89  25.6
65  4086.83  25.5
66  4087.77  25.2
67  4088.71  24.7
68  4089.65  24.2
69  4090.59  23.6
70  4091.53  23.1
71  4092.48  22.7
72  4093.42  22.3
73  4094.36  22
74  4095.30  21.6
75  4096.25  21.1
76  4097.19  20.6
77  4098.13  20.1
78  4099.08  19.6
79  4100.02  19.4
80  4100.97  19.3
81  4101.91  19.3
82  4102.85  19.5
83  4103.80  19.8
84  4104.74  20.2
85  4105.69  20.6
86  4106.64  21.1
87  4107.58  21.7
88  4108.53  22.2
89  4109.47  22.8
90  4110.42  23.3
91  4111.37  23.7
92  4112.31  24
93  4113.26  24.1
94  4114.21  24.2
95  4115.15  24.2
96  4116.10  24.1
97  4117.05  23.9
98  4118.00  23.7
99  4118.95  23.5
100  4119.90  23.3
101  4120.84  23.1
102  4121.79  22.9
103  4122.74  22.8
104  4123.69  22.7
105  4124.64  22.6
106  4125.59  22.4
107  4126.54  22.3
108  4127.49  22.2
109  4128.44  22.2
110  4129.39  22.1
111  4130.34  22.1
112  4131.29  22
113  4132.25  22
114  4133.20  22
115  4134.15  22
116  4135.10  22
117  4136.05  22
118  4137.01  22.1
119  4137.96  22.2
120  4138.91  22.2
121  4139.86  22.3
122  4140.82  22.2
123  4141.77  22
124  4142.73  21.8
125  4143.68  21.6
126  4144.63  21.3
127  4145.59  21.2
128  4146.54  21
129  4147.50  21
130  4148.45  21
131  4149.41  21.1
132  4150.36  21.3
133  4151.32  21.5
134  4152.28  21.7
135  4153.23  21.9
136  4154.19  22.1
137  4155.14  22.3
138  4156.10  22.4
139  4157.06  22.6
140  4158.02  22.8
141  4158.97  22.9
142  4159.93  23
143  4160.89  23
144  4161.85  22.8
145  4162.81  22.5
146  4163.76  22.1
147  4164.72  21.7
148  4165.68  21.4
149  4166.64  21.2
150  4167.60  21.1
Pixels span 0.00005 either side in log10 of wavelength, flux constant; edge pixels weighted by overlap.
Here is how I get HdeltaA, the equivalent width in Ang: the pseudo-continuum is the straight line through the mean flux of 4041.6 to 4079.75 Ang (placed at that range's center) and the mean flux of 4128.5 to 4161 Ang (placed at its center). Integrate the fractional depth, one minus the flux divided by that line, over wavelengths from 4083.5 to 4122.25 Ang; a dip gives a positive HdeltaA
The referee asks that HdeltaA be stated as -1.6 Ang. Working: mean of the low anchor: 21.4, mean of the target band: 22.6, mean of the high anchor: 22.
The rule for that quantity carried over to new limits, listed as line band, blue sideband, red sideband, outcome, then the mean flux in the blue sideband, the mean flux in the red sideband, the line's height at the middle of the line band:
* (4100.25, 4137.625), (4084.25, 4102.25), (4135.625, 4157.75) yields -0.29 Ang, 22.4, 21.8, 22.1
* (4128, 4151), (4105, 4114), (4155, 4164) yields 0.87 Ang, 22.6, 22.7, 22.6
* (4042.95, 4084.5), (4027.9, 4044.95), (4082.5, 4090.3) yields 3.25 Ang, 21.8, 25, 23.5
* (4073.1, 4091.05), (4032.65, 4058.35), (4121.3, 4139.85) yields -1.30 Ang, 21.6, 22.3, 21.9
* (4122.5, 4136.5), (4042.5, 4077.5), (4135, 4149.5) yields -0.38 Ang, 21.3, 21.7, 21.6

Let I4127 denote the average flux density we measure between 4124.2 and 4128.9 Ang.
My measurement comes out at 22.3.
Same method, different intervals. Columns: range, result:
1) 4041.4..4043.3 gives 22.3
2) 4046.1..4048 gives 21.7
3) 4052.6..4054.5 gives 21.3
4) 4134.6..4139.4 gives 22.1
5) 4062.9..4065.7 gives 21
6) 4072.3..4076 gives 21.1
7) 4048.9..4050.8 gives 21.9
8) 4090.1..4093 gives 23.1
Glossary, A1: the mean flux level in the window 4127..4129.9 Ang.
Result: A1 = 22.2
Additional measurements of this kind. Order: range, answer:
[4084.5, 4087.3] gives 25.5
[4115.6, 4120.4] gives 23.7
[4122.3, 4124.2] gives 22.7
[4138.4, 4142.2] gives 22.2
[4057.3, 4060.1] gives 20.8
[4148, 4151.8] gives 21.2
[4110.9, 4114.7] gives 24.1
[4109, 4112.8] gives 23.5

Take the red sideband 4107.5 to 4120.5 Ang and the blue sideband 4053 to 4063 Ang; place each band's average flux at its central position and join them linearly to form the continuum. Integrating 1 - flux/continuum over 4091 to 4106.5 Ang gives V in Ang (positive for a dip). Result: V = 1.4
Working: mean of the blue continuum 20.9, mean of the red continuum 23.5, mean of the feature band 20.7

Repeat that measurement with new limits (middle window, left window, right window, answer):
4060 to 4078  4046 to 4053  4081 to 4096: 1.3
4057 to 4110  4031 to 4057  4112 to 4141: 0.7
